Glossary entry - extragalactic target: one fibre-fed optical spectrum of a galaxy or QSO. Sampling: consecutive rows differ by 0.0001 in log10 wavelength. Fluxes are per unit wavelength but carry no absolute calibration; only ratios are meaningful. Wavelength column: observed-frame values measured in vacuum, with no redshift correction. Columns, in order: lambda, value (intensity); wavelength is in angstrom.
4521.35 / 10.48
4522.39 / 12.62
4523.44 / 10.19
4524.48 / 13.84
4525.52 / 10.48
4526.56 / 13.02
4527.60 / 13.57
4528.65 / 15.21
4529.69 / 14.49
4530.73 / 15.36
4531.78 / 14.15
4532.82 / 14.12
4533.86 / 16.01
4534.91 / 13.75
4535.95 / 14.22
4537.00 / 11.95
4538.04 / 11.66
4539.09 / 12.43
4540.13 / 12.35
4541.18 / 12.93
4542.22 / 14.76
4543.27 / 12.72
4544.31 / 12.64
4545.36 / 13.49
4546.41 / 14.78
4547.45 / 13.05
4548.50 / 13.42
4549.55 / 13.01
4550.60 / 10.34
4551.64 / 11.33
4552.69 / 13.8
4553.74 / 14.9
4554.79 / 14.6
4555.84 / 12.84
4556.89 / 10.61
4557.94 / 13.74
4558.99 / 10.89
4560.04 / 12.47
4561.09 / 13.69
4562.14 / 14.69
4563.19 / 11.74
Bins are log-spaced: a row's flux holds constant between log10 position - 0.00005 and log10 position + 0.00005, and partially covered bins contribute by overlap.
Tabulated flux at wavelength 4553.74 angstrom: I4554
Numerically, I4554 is 14.9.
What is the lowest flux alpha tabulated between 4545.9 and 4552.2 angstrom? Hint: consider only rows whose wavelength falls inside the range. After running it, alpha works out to 10.34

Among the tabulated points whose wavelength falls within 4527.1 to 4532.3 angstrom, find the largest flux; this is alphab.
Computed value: 15.36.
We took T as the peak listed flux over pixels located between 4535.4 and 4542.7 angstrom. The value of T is 14.76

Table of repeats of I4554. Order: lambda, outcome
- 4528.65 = 15.21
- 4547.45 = 13.05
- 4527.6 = 13.57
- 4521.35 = 10.48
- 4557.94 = 13.74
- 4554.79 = 14.6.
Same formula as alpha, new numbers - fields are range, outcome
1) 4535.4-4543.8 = 11.66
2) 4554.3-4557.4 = 10.61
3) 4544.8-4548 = 13.05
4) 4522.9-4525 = 10.19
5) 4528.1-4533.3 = 14.12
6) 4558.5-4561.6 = 10.89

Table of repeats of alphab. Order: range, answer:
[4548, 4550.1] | 13.42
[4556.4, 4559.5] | 13.74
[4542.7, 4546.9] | 14.78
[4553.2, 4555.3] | 14.9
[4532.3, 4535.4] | 16.01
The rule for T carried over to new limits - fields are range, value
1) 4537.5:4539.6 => 12.43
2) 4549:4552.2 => 13.01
